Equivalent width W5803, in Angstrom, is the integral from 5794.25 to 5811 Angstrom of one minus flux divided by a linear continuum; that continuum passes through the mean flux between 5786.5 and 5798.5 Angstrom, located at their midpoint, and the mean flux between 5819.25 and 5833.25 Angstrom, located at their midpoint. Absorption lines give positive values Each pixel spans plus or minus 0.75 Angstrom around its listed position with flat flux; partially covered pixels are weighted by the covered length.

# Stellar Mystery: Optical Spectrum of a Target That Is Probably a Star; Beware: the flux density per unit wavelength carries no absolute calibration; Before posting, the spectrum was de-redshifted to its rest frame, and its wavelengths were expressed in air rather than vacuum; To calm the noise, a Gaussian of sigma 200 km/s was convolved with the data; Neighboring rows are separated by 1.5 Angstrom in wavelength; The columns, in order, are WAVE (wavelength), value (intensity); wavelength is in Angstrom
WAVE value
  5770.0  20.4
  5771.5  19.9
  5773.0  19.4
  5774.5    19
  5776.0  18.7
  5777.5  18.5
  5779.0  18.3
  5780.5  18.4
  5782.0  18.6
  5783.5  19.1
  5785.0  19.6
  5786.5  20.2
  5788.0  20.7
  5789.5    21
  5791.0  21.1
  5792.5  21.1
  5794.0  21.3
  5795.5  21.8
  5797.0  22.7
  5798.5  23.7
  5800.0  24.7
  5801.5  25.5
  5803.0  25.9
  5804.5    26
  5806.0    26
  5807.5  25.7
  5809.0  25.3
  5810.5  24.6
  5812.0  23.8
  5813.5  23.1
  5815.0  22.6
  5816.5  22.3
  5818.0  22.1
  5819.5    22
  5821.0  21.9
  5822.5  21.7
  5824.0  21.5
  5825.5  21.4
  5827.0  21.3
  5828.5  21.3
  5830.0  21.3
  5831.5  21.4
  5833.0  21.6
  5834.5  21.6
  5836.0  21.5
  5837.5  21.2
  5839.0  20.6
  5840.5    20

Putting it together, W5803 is -2.5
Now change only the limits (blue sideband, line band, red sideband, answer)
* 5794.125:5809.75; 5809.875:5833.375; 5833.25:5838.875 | 0.64 Angstrom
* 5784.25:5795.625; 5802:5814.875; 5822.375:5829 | -2.33 Angstrom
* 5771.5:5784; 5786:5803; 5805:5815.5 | -0.44 Angstrom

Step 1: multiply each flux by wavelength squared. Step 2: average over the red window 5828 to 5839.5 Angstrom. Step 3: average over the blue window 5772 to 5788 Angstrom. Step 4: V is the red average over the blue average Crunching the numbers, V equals 1.14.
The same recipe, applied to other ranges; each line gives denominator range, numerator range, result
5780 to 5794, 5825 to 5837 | 1.08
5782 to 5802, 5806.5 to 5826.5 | 1.07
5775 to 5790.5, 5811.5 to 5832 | 1.15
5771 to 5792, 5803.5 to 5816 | 1.28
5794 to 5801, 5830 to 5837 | 0.94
